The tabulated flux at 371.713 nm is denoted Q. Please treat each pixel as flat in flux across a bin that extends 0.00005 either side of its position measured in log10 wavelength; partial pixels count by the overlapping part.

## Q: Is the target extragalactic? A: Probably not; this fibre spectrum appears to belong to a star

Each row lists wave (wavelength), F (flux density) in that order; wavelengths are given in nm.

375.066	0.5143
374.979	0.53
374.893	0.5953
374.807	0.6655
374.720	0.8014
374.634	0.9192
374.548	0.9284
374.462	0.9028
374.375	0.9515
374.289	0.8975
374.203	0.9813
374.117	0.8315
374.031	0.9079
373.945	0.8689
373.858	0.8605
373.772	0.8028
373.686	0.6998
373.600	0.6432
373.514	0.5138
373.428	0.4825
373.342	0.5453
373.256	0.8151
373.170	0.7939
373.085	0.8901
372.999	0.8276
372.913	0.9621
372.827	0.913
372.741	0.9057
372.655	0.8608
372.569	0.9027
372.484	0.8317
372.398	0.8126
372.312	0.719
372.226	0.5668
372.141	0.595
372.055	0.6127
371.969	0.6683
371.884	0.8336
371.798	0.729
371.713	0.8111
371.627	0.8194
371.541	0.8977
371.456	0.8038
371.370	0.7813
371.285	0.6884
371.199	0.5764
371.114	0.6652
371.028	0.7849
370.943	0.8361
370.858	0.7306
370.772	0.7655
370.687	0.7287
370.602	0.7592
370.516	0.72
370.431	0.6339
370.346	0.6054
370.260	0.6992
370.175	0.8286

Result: 0.8111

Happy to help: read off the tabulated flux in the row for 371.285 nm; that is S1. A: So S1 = 0.6884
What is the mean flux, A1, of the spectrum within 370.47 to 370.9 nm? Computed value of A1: 0.739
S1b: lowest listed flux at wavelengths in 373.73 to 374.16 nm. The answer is 0.8028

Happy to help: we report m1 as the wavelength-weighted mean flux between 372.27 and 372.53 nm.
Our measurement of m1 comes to 0.791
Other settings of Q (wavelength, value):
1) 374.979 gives 0.53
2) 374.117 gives 0.8315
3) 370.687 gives 0.7287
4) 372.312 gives 0.719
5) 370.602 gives 0.7592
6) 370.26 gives 0.6992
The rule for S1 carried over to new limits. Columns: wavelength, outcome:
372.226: 0.5668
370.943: 0.8361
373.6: 0.6432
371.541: 0.8977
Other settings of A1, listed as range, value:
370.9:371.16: 0.761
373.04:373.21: 0.847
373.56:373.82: 0.719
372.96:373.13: 0.863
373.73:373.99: 0.842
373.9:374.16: 0.868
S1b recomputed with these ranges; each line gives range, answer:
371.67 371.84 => 0.729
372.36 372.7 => 0.8126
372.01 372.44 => 0.5668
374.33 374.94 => 0.5953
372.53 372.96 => 0.8608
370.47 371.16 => 0.6652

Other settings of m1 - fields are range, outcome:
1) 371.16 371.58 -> 0.75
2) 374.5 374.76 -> 0.887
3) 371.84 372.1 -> 0.703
